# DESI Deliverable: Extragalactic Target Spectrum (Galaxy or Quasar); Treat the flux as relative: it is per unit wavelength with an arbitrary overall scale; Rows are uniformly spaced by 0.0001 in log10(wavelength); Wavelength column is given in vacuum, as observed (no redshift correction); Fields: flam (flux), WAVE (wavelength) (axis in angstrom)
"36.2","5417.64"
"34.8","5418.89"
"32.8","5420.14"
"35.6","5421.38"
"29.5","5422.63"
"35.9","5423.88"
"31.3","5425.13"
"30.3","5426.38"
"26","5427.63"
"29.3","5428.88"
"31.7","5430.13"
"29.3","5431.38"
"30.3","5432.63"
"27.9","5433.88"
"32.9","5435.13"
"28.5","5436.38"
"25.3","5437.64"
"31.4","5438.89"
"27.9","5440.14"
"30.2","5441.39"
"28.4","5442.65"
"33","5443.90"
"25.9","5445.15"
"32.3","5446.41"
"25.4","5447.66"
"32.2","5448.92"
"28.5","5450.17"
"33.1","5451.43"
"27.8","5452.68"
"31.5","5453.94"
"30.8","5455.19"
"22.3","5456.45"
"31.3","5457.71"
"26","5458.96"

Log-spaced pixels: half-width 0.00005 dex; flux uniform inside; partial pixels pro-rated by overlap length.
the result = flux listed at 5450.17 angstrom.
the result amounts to 28.5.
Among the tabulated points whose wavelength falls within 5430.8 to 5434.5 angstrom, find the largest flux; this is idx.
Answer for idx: 30.3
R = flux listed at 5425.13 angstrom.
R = 31.3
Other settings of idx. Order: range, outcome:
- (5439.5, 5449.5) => 33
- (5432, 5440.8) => 32.9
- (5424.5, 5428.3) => 31.3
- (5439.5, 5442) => 30.2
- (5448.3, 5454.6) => 33.1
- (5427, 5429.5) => 29.3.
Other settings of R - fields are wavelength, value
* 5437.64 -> 25.3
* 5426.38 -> 30.3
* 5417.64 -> 36.2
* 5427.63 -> 26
